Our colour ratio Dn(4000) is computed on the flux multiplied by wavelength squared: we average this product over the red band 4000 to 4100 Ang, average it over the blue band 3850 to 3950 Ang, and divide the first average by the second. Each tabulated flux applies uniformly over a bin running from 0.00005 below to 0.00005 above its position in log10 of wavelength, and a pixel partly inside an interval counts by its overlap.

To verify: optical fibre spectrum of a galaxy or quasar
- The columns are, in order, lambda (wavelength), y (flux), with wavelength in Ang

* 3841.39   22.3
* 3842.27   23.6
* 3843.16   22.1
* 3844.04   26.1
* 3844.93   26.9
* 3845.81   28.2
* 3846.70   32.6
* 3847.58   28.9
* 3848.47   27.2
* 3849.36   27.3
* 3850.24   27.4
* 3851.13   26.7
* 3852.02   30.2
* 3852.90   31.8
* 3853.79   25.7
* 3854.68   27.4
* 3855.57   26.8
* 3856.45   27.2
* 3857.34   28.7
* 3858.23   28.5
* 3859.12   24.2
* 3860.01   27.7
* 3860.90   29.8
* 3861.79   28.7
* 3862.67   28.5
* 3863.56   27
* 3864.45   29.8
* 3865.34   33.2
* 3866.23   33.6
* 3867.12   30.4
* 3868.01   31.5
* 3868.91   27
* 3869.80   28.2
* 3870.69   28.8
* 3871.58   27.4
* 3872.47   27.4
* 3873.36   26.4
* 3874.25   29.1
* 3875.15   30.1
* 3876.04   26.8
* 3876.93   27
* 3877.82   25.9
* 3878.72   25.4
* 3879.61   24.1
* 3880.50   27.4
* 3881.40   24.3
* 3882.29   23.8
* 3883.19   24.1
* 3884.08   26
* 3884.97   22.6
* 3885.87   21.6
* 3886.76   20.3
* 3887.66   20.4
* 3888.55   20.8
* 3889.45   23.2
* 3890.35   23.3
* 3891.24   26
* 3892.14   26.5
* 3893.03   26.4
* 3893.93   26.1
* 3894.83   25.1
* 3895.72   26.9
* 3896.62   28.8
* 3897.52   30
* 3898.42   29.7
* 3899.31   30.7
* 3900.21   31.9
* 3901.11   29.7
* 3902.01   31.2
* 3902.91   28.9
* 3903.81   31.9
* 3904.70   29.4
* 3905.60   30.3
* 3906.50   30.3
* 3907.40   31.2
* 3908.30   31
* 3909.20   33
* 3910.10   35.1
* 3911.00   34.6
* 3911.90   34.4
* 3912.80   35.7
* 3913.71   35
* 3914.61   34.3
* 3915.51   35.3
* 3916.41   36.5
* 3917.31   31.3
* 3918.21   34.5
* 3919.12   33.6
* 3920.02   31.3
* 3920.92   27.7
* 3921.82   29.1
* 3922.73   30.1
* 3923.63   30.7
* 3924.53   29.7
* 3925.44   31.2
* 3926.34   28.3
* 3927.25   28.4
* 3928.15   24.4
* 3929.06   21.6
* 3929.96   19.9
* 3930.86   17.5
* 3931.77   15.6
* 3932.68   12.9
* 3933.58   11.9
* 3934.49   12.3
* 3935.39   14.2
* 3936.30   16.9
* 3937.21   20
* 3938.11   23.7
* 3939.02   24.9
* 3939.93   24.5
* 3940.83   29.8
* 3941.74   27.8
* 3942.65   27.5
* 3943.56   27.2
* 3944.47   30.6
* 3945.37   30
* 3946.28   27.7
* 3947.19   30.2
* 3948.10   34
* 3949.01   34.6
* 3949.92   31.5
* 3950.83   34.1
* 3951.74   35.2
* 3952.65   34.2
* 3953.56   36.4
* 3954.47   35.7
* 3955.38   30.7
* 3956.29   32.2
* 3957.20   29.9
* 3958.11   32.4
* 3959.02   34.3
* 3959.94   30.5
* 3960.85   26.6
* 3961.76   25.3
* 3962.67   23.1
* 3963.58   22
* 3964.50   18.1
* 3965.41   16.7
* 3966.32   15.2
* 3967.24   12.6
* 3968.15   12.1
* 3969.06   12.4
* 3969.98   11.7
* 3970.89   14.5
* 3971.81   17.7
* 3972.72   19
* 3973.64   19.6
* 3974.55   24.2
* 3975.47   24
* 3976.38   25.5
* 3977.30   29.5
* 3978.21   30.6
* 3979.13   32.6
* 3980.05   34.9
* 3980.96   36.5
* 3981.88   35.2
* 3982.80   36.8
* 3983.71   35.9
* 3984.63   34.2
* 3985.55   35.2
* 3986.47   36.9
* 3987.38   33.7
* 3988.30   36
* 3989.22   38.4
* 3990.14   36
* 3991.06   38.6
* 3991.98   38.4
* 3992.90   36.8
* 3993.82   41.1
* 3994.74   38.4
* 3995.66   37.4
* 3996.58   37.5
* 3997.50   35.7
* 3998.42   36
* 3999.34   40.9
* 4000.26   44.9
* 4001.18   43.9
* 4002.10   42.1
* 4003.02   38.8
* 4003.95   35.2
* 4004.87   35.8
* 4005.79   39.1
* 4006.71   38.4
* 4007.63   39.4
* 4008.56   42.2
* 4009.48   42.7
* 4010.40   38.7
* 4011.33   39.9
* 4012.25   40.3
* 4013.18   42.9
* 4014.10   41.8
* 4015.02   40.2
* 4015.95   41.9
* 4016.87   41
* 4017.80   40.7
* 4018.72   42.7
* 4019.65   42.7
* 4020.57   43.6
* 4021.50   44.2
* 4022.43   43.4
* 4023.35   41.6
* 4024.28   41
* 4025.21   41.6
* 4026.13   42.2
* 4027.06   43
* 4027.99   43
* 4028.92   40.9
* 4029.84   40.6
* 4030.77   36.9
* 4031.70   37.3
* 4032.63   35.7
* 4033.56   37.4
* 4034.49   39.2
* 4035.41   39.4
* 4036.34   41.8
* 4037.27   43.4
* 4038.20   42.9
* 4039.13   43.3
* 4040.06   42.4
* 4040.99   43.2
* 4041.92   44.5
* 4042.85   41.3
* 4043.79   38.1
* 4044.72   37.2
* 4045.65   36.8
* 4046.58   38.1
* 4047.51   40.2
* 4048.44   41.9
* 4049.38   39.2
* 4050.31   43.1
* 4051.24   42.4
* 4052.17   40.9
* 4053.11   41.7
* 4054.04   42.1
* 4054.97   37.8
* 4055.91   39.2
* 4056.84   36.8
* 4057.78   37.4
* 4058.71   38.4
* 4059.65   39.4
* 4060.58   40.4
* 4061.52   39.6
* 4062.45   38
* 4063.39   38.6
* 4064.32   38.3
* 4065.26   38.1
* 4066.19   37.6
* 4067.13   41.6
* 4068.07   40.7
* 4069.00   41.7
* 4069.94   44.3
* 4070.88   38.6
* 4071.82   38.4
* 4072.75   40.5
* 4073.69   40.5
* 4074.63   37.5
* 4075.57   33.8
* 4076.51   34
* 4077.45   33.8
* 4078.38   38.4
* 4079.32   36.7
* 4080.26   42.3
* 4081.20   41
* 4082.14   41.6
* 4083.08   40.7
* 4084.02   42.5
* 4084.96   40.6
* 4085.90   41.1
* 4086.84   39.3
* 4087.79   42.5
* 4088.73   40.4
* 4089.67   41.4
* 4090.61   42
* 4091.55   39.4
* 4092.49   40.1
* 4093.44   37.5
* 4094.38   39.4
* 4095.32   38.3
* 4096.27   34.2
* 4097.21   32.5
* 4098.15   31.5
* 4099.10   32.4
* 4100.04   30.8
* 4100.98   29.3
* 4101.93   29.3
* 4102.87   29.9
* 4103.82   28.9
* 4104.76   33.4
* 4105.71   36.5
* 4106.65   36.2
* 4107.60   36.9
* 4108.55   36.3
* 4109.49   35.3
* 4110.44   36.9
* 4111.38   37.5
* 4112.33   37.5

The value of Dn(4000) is 1.6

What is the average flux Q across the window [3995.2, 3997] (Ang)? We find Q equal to 37.5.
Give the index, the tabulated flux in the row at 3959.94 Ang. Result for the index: 30.5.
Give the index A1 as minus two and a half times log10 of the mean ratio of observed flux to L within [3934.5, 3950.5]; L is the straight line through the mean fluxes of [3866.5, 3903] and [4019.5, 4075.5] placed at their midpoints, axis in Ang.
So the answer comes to 0.19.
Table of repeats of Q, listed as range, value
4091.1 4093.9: 38.9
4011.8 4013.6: 41.4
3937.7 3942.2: 26.1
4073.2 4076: 37.3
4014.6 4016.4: 40.9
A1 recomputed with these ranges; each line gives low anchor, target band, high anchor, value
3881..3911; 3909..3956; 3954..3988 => -0.056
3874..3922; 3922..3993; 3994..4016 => 0.277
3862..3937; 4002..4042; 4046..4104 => -0.166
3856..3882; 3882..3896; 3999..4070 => 0.230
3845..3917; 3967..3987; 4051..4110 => 0.255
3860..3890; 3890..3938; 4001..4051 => 0.089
